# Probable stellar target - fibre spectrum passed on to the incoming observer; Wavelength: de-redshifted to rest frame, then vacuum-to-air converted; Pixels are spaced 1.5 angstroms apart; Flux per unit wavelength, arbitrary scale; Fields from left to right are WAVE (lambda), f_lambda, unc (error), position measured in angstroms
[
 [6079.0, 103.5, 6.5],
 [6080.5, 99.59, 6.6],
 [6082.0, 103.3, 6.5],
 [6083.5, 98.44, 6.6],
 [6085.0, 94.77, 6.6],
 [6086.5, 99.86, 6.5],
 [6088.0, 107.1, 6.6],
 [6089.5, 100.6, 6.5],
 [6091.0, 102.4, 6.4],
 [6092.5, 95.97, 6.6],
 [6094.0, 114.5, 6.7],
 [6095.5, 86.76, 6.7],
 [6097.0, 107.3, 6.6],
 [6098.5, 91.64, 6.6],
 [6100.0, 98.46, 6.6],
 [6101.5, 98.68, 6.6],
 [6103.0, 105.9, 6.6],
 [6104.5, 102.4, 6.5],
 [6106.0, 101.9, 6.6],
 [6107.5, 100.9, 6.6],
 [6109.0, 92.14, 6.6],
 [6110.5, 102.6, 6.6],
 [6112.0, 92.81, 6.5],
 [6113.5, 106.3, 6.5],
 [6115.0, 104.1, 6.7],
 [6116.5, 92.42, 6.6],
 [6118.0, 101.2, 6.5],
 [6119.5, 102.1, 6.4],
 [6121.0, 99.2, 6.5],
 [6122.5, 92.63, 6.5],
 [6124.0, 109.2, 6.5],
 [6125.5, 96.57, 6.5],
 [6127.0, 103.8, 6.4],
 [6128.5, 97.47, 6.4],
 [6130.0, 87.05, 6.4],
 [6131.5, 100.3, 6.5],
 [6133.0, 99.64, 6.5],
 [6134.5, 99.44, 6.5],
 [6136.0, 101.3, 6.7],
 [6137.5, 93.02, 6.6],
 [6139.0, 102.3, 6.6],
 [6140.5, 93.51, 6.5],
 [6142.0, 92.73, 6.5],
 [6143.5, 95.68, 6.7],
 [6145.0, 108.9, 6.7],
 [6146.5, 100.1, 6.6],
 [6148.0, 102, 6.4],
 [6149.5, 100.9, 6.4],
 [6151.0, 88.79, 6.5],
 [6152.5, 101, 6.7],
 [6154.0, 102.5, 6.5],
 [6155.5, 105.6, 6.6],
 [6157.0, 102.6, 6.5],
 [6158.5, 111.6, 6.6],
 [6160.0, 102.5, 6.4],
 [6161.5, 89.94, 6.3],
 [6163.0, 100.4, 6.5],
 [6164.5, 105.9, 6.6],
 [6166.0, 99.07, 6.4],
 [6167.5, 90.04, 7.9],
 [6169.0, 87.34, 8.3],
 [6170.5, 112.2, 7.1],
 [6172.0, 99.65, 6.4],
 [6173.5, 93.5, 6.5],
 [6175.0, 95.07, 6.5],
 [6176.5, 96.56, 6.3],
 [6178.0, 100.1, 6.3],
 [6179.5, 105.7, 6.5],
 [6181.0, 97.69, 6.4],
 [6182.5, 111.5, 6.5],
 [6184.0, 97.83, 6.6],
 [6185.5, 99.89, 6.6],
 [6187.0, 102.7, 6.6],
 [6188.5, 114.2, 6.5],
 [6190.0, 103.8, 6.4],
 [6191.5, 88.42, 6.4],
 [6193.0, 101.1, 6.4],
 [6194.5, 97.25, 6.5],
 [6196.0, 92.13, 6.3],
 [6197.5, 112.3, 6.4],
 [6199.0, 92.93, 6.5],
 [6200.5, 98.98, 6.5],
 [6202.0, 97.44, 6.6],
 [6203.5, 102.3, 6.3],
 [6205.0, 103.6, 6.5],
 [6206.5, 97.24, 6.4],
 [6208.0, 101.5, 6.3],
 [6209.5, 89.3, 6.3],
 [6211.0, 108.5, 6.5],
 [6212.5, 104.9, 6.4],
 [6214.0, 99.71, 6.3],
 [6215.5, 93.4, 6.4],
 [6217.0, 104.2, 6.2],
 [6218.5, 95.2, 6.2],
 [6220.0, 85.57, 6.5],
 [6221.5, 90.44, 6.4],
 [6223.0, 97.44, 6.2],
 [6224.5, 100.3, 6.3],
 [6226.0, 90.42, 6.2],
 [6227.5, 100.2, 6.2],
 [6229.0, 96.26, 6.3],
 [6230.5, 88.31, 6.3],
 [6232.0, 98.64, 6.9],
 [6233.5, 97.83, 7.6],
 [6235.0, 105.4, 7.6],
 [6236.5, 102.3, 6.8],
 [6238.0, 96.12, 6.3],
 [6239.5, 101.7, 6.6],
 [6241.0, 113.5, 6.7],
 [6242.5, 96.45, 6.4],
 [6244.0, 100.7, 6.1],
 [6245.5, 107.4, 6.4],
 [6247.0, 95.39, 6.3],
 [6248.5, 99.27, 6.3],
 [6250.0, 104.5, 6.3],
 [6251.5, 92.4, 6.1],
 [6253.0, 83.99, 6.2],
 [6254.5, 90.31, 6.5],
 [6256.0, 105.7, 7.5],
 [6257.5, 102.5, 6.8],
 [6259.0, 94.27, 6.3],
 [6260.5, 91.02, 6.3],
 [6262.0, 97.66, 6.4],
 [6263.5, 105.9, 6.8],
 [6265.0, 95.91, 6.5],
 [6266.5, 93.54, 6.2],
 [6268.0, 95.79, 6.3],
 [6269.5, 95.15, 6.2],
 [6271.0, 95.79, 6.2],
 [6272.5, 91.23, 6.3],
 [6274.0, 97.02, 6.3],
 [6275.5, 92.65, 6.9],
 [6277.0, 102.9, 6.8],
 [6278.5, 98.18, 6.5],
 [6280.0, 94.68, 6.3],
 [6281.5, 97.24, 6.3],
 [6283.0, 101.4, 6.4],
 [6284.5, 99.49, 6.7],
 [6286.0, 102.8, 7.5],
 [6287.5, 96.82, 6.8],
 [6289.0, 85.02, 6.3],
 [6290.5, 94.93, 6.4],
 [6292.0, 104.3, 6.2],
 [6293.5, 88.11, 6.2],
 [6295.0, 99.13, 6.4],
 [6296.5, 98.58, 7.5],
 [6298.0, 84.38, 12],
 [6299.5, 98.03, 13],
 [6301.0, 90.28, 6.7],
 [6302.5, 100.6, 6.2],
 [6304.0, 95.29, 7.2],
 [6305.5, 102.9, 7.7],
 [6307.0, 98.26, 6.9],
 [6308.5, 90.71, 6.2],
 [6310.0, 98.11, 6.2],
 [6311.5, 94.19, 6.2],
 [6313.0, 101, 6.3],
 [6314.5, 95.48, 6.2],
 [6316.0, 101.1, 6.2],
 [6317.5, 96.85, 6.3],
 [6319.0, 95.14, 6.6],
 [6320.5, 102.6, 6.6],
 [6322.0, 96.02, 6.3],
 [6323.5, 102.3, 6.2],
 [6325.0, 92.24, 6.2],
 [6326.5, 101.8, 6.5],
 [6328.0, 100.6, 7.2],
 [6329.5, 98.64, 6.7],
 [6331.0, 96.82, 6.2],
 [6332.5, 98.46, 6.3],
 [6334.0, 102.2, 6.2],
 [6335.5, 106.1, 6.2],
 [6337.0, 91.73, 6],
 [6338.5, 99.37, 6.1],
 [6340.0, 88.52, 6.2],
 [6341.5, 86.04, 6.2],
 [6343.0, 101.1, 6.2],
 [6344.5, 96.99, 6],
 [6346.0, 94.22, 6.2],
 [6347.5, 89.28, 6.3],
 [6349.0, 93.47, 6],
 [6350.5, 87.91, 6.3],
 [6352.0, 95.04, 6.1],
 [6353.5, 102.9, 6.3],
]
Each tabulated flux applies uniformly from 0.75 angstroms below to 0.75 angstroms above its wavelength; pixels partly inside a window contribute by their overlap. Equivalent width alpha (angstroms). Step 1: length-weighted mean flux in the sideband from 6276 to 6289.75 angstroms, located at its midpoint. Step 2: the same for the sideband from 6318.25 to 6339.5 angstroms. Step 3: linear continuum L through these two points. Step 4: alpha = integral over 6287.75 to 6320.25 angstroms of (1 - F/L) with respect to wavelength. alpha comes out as 0.7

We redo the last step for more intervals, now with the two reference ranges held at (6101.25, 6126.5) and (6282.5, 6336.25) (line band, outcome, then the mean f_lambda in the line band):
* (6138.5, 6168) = -0.08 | 99.9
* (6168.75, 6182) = 0.00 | 99.3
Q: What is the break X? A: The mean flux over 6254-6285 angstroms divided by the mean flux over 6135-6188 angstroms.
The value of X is 0.97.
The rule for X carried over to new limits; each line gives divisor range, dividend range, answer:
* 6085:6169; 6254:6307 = 0.97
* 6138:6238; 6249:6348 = 0.97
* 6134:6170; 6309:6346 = 0.98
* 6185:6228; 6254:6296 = 0.98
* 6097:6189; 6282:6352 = 0.97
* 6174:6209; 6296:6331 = 0.97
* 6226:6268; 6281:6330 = 0.99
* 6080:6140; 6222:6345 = 0.98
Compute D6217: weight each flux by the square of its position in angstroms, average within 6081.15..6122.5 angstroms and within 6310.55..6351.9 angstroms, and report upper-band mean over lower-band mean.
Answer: 1.04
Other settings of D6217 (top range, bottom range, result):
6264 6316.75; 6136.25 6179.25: 1.01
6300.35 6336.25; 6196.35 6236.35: 1.03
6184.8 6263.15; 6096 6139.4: 1.03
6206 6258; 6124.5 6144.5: 1.04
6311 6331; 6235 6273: 1.02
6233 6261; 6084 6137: 1.04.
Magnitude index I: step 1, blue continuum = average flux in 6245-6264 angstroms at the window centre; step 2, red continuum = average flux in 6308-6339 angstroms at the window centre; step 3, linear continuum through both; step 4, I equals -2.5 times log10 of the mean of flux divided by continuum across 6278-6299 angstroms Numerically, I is 0.02 mag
